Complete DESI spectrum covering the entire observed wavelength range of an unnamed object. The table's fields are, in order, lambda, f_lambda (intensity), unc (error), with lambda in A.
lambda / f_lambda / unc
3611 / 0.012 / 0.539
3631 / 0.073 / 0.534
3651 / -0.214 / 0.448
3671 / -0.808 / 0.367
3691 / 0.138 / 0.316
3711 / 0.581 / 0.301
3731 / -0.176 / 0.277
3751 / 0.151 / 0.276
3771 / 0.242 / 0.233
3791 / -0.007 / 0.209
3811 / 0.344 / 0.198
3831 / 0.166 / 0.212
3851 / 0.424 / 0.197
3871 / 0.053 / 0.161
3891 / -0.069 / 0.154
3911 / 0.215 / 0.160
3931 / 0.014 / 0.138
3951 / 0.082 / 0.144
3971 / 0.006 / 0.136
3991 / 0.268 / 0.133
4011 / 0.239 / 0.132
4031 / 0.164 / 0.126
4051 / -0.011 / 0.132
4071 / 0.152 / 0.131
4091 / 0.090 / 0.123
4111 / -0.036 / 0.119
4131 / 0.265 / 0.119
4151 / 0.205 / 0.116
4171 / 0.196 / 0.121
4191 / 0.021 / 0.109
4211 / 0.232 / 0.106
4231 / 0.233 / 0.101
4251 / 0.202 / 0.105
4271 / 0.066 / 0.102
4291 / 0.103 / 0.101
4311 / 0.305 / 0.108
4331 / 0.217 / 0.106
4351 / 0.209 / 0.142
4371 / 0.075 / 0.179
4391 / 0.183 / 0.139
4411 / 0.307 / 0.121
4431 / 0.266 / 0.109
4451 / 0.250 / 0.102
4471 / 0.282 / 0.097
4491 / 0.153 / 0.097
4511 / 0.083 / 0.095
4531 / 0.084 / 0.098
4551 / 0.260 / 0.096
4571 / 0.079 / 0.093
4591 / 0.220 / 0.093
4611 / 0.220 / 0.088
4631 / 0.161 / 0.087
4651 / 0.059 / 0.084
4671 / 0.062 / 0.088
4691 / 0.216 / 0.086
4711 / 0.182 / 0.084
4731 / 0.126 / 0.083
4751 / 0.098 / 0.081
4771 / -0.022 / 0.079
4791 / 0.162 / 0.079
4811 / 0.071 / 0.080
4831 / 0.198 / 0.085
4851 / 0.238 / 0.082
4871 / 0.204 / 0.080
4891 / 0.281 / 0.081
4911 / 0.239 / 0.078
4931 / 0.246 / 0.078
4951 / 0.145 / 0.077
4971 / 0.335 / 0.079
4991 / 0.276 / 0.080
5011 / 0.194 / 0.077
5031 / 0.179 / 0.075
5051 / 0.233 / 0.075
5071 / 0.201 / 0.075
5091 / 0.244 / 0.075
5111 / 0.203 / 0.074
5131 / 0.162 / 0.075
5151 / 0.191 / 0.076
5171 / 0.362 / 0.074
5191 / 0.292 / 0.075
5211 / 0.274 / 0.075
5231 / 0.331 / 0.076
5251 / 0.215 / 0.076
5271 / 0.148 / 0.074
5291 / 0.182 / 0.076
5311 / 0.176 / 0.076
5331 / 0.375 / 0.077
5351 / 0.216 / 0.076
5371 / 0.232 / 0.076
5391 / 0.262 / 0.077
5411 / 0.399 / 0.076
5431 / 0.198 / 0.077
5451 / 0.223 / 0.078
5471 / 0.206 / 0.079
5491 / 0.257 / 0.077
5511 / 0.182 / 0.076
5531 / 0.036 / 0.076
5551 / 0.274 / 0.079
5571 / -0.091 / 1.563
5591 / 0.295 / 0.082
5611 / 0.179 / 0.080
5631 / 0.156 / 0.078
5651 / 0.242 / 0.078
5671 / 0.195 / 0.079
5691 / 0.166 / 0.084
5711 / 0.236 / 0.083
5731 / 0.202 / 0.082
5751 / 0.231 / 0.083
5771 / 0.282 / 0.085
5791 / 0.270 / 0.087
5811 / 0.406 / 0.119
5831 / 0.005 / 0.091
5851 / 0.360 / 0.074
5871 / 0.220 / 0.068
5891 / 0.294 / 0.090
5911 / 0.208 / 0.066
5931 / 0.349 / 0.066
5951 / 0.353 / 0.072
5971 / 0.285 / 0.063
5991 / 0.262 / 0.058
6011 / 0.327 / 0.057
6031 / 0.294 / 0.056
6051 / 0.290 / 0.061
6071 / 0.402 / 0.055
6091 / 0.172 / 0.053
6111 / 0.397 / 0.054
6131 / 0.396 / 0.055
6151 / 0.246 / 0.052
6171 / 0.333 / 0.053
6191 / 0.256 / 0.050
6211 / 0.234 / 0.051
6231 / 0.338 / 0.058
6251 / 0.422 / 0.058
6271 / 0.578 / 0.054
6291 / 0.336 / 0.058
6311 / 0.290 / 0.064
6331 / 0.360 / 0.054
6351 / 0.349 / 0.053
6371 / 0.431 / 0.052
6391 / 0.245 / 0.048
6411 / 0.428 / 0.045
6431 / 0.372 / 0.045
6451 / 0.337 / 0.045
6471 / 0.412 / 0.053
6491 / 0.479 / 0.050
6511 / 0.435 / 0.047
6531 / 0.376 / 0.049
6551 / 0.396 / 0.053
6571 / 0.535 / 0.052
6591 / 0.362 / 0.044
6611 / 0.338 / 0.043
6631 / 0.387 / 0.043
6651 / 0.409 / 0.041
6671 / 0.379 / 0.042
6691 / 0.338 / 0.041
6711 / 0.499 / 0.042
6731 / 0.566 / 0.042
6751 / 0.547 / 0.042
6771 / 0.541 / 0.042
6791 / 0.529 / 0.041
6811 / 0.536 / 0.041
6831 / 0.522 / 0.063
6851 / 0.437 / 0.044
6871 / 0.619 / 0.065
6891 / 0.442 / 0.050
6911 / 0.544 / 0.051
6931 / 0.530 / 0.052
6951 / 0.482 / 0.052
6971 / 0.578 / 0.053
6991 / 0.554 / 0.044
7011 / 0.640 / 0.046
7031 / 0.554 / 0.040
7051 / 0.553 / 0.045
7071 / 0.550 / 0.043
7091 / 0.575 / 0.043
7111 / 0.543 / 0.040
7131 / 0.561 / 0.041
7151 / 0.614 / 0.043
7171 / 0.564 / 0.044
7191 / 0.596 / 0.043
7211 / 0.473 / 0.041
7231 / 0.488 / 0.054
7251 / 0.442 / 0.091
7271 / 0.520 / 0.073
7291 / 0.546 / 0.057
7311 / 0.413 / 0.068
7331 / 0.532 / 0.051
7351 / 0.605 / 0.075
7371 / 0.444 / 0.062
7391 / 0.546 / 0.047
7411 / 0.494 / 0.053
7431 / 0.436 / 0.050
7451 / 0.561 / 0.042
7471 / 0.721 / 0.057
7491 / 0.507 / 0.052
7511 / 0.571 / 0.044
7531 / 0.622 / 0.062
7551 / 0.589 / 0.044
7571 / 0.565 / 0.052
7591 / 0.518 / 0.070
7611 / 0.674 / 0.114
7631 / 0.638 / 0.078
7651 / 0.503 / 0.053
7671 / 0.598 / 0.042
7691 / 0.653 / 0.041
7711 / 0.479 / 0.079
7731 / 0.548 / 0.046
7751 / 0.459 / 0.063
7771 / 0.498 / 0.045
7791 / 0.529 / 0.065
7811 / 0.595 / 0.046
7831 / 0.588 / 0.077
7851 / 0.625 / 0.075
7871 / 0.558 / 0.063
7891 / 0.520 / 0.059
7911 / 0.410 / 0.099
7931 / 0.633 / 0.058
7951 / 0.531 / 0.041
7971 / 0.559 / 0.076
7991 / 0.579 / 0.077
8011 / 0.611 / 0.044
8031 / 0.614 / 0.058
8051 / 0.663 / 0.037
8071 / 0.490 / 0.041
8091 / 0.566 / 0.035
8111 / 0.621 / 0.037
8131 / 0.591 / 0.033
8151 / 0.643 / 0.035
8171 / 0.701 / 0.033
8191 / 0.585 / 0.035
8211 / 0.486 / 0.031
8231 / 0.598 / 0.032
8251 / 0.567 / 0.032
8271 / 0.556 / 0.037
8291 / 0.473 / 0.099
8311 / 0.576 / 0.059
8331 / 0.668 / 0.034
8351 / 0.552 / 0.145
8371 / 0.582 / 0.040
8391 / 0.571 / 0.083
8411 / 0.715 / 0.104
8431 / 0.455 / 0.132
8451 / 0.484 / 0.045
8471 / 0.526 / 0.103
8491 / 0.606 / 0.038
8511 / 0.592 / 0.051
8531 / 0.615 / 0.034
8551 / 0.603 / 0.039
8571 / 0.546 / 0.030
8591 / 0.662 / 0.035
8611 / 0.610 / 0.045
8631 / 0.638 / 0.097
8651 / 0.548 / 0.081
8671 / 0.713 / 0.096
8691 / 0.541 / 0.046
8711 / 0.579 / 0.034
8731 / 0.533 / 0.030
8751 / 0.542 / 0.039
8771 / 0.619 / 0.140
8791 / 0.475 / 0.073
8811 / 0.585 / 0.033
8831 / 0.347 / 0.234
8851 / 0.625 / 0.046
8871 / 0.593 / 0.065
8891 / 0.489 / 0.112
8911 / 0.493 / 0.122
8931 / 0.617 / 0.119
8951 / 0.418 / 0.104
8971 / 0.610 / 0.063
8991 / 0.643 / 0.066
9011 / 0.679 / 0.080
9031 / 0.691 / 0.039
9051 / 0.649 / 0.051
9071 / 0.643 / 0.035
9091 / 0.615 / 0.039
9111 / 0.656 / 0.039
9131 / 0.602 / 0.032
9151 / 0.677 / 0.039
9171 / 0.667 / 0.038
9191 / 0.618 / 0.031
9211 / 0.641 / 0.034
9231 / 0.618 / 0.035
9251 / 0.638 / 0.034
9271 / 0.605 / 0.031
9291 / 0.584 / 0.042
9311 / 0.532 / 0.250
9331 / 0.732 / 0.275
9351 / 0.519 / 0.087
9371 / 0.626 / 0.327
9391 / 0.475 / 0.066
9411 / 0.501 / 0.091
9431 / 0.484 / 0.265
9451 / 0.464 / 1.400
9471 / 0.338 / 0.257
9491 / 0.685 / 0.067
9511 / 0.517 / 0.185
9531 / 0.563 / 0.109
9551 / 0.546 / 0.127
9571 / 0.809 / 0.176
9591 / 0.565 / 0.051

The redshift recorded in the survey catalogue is 0.681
